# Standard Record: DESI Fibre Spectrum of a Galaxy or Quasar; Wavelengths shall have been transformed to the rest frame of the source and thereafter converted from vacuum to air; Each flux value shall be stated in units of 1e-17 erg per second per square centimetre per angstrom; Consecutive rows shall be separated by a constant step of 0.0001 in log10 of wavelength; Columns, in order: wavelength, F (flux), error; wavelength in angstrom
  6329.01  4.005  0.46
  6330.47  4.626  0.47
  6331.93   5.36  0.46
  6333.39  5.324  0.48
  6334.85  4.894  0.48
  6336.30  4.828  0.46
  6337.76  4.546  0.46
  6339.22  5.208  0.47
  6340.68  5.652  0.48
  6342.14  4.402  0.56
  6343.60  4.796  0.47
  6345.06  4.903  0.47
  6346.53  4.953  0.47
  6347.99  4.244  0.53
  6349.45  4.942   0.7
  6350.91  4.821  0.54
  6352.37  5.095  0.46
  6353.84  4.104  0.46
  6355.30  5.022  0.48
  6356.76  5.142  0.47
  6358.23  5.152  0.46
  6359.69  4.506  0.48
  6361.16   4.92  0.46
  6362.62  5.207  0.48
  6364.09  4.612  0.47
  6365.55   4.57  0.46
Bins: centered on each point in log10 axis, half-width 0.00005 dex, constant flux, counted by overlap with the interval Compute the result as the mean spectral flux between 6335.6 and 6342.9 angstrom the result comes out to 4.93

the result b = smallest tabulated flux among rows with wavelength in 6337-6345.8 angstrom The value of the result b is 4.402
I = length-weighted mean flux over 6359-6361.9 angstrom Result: 4.72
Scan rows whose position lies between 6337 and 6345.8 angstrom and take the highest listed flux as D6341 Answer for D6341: 5.652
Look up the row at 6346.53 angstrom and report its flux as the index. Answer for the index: 4.953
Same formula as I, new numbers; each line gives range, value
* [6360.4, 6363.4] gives 5.04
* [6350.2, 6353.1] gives 4.96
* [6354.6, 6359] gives 5.1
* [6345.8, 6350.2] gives 4.72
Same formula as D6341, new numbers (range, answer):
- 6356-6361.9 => 5.152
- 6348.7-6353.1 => 5.095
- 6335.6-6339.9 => 5.208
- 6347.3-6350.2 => 4.942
